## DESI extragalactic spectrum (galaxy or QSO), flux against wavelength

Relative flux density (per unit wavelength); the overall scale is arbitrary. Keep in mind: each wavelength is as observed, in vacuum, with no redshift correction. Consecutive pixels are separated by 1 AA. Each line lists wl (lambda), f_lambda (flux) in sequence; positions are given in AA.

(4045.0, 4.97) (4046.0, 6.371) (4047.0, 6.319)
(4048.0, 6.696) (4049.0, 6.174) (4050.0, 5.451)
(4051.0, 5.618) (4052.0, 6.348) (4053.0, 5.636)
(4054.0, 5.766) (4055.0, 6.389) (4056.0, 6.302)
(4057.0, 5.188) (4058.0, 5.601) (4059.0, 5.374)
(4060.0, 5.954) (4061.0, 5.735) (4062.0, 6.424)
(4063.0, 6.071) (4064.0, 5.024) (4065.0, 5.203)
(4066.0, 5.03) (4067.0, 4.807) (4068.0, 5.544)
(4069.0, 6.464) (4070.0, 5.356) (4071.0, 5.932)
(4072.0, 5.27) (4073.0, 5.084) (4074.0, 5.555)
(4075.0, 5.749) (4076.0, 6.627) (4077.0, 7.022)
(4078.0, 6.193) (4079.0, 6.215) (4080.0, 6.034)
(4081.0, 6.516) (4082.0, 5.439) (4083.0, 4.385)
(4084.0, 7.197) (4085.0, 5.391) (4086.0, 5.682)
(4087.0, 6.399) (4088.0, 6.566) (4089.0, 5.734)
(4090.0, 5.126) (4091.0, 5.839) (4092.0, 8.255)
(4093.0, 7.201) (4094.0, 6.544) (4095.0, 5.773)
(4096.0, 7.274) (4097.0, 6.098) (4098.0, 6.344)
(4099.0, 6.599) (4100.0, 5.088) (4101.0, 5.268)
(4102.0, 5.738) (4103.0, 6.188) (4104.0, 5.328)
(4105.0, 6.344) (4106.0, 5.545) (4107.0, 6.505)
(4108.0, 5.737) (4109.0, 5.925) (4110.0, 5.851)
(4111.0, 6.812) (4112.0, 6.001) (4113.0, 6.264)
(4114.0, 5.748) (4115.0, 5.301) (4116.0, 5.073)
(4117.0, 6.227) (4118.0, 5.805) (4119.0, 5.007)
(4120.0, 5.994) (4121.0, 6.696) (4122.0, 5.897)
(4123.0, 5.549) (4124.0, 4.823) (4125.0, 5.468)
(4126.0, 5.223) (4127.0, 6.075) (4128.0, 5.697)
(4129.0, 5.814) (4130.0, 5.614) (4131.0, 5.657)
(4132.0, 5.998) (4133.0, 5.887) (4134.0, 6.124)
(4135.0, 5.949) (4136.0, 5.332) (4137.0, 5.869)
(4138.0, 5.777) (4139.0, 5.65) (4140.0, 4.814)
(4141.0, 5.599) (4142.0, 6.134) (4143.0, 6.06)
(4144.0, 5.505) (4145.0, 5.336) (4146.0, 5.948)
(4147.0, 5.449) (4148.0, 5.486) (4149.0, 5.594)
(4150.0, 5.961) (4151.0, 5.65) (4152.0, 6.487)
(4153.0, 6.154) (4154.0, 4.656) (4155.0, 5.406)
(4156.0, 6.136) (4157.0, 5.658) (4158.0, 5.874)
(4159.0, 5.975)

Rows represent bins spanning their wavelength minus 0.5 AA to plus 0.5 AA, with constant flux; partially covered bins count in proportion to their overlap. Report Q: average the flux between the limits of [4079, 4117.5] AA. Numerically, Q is 6.04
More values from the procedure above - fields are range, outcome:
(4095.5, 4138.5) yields 5.85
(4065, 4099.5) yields 6.02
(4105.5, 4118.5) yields 5.91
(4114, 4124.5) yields 5.64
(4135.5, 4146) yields 5.62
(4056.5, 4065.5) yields 5.62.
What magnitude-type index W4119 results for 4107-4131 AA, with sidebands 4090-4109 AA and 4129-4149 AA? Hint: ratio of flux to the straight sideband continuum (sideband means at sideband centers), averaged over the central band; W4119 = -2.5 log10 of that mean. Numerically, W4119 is 0.03 mag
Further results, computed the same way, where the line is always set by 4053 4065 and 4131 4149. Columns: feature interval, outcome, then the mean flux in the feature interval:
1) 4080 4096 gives -0.08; 6.17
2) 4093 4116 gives -0.05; 6.02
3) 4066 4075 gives 0.05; 5.49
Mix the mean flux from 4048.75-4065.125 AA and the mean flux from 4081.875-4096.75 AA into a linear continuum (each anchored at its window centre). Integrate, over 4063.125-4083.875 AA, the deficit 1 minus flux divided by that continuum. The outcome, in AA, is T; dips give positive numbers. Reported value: 1.0 AA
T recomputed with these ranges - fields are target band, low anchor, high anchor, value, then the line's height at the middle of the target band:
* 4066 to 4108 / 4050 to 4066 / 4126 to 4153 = -1.8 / 5.74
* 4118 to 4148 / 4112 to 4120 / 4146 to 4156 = 0.0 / 5.68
